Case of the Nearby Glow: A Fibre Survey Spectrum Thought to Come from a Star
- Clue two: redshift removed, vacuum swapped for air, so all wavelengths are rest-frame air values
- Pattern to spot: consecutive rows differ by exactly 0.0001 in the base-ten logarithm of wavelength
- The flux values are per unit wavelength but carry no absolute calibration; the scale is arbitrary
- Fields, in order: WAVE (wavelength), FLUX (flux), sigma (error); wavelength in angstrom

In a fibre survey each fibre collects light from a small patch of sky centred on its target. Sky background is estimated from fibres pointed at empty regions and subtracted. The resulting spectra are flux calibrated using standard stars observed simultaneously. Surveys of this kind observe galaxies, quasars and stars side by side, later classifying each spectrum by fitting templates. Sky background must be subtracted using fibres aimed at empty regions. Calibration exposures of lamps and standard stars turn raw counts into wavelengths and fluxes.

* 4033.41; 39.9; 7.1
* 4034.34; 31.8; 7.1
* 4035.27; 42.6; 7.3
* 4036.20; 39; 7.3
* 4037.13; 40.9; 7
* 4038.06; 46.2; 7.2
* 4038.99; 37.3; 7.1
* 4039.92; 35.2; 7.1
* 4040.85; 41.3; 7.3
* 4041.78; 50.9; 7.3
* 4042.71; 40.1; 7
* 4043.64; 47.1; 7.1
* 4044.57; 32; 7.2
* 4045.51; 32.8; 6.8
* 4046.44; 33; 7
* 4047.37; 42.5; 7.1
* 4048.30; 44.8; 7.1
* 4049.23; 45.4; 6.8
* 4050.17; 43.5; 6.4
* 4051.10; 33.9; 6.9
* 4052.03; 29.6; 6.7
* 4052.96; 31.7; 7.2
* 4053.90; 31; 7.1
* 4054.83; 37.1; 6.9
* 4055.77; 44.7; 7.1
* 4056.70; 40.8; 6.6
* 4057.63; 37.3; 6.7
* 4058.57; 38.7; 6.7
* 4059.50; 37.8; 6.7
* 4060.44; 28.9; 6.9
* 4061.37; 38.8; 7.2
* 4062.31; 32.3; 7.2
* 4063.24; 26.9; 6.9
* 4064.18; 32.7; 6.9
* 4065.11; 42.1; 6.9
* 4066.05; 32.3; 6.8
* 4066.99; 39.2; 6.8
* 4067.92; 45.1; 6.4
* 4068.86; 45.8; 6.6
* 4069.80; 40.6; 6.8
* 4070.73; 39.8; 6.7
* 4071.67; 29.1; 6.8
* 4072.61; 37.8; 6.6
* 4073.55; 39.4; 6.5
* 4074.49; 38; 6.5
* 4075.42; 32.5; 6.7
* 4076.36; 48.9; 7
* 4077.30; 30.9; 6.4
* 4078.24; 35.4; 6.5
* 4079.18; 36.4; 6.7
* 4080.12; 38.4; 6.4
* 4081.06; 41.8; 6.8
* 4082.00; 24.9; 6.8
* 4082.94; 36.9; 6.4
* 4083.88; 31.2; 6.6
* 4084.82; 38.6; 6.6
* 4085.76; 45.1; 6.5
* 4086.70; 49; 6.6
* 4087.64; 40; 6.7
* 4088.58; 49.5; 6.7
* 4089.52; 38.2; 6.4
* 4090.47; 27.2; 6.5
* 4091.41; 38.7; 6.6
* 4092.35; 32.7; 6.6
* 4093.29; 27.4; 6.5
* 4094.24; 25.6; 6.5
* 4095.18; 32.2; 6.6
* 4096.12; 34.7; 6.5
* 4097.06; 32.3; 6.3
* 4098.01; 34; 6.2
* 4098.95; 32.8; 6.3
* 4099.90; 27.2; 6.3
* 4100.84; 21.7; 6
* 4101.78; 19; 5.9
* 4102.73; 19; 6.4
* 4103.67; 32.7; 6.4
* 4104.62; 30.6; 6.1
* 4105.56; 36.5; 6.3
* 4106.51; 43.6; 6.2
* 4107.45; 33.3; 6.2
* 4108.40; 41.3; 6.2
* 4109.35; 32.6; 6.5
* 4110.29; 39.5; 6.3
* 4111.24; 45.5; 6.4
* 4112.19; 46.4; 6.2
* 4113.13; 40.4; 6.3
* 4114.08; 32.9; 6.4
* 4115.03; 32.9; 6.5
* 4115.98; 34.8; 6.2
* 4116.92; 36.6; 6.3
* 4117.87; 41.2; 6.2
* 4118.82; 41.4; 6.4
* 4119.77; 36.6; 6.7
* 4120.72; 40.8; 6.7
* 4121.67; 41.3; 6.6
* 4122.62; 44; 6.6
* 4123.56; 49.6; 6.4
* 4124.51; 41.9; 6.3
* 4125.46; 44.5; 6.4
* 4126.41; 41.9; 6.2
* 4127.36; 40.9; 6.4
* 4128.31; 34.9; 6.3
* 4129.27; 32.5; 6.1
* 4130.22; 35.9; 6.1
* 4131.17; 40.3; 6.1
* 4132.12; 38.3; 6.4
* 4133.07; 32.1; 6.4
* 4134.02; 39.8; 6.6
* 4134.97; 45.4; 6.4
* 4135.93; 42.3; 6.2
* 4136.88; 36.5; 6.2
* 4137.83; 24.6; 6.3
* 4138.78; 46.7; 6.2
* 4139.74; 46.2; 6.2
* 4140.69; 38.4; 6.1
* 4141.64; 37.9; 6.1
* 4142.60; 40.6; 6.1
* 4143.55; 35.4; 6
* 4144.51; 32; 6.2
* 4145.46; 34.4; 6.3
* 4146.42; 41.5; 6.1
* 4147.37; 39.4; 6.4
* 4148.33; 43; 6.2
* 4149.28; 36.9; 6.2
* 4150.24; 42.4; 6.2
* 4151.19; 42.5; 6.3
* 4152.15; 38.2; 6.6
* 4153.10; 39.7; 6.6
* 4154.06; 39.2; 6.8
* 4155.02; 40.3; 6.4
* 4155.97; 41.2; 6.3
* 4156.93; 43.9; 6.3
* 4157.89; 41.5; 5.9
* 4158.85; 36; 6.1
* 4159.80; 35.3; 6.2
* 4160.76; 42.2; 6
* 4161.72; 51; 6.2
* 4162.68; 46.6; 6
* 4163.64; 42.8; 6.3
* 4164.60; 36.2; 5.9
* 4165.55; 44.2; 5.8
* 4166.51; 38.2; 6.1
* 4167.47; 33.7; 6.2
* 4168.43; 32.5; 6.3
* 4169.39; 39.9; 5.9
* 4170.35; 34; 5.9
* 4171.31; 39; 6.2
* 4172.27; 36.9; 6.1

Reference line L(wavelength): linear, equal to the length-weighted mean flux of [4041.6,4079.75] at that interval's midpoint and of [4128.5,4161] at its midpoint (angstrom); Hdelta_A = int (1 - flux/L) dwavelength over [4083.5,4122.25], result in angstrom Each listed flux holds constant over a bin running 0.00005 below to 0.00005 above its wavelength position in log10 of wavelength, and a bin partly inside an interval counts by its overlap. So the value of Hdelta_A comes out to 2.7 angstrom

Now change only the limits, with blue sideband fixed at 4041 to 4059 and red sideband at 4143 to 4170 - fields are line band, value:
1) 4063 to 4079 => 0.6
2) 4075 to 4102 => 3.0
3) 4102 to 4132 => 0.9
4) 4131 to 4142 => 0.1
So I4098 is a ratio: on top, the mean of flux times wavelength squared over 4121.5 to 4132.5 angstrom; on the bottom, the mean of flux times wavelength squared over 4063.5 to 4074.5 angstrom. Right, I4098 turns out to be 1.1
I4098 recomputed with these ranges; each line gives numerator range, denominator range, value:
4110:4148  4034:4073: 1.07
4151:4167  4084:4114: 1.21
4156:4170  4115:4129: 1.02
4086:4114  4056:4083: 0.95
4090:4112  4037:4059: 0.85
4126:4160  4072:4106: 1.16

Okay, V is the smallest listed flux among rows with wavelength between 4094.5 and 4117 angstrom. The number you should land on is 19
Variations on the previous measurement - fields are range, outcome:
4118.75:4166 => 24.6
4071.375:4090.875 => 24.9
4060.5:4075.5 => 26.9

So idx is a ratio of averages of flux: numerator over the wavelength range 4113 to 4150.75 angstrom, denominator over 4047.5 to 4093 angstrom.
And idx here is 1.04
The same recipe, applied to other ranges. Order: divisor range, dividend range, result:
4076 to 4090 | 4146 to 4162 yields 1.05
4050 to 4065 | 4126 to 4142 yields 1.09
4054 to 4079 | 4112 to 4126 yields 1.08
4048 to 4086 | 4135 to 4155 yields 1.05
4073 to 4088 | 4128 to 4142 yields 1.01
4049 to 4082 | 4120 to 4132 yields 1.09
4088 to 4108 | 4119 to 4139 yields 1.24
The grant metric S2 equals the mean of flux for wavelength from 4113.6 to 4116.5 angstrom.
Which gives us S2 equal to 33.6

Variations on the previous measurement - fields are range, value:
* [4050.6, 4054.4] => 31.8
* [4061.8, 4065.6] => 33.5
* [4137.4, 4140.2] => 39.3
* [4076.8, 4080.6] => 35.4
